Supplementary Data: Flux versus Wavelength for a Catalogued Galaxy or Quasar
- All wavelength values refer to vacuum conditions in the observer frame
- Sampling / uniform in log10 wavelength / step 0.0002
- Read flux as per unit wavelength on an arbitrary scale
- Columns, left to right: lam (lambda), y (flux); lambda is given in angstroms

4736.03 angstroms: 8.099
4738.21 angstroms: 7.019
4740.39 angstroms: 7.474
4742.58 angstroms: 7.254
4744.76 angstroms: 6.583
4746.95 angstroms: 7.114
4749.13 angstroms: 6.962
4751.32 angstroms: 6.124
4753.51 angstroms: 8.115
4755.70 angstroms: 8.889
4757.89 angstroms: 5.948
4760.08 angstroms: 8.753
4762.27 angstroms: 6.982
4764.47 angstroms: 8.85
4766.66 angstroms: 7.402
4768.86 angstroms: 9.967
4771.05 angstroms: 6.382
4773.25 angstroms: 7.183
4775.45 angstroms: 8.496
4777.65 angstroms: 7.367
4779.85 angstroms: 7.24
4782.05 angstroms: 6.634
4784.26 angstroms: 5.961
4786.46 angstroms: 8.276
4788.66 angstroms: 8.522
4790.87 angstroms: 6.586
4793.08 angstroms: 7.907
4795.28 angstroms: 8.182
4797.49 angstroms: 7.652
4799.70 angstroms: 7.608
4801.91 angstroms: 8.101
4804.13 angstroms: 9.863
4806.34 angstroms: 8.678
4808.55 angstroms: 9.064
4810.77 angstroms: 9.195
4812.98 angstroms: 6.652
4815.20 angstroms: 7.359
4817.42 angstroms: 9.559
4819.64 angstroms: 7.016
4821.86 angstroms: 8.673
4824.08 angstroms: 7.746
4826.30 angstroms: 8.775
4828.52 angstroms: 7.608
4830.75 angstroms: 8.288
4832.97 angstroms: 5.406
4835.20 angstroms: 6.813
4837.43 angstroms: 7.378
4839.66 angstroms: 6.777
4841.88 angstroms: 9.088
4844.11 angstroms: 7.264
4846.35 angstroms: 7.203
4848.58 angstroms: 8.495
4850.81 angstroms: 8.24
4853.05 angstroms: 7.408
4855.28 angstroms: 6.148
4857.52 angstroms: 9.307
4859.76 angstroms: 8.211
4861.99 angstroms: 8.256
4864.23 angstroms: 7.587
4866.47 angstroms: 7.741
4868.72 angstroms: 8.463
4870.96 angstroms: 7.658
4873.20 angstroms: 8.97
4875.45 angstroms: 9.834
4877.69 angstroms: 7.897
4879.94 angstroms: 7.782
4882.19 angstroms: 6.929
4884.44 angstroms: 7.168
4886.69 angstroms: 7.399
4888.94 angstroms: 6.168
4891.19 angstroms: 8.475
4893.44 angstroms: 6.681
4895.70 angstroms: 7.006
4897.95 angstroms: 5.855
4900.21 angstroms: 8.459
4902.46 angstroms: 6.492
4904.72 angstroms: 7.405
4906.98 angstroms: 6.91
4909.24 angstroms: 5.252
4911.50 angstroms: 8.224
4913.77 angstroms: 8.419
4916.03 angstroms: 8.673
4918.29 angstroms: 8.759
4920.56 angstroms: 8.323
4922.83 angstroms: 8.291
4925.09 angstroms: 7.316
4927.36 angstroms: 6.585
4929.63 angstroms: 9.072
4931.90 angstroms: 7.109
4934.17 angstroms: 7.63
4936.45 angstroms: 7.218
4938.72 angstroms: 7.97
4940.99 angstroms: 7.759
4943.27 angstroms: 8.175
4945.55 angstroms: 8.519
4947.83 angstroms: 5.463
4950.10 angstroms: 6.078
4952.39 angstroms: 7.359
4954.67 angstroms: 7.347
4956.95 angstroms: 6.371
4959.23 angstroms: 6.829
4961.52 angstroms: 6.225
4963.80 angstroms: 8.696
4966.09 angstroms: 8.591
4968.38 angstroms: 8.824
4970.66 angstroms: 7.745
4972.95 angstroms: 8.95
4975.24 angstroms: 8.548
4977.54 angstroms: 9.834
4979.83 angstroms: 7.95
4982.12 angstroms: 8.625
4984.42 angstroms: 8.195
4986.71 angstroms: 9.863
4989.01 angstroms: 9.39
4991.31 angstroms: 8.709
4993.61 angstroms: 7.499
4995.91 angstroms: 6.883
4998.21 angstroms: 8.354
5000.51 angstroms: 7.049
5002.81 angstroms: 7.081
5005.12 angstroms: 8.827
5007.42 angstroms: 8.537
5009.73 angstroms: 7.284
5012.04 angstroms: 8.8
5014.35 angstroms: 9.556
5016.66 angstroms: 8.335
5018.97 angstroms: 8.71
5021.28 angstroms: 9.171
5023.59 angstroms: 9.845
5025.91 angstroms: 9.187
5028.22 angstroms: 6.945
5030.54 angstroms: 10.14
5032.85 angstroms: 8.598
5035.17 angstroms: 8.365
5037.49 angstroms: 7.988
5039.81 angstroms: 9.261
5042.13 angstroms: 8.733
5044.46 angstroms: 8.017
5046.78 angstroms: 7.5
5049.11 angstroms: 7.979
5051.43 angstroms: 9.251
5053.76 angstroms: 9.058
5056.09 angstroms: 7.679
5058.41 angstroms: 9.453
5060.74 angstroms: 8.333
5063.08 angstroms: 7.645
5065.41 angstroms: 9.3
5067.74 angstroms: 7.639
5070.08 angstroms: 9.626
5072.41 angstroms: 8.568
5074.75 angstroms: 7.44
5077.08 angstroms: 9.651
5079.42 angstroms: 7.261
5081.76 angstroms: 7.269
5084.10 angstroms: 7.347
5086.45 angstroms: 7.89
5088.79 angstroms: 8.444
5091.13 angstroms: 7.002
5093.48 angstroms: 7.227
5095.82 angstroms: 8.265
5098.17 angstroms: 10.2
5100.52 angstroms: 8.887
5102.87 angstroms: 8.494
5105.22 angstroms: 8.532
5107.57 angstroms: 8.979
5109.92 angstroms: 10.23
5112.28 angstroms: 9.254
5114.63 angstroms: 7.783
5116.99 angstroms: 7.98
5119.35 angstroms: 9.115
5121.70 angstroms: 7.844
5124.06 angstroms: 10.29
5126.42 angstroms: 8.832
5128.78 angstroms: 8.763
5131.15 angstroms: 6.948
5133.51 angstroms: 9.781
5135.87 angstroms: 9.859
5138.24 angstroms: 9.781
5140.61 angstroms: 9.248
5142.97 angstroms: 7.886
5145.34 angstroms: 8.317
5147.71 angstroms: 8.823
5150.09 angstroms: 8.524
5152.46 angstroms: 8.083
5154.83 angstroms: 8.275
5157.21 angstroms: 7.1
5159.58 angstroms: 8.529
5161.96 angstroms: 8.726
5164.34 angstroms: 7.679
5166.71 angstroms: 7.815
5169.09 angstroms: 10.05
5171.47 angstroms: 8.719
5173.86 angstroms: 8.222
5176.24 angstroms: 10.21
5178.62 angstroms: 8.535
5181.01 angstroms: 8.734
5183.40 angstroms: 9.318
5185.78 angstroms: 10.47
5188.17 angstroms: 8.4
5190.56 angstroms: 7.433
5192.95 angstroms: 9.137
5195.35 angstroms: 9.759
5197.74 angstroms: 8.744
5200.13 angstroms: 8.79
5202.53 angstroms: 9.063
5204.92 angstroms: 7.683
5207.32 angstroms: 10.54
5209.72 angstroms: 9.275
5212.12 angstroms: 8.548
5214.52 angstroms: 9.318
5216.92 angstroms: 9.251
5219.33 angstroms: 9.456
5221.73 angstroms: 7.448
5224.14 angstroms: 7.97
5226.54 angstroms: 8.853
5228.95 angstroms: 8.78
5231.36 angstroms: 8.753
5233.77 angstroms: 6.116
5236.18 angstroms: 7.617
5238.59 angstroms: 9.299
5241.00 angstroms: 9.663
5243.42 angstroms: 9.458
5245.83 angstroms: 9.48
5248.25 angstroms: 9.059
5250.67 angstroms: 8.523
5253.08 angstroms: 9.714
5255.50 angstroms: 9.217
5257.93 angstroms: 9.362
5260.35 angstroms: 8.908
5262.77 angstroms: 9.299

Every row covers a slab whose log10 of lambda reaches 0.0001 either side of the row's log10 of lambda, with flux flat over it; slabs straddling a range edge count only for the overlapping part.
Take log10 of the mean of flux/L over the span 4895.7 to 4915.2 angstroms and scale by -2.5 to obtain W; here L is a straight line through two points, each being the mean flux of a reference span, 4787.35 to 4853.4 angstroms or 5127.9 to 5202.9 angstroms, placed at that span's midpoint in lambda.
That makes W 0.138 mag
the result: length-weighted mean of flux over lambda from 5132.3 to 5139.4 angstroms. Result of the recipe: 9.8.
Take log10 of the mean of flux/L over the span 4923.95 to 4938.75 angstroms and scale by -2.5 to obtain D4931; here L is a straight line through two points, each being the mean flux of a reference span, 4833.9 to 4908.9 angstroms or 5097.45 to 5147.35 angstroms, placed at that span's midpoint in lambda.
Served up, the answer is 0.05 mag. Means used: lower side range 7.59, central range 7.53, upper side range 8.89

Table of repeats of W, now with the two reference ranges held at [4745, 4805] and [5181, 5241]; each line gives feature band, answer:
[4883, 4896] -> 0.113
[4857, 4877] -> -0.071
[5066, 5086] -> 0.039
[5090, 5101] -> 0.024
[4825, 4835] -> 0.047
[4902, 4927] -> 0.051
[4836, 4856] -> 0.036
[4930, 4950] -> 0.084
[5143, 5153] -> 0.028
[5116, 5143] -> -0.044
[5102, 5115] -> -0.056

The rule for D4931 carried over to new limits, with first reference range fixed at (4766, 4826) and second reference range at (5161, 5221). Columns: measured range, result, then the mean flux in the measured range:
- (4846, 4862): 0.02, 7.92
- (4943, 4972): 0.13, 7.39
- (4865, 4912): 0.10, 7.45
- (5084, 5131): 0.02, 8.56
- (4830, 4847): 0.11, 7.26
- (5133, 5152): -0.02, 8.96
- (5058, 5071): 0.00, 8.6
